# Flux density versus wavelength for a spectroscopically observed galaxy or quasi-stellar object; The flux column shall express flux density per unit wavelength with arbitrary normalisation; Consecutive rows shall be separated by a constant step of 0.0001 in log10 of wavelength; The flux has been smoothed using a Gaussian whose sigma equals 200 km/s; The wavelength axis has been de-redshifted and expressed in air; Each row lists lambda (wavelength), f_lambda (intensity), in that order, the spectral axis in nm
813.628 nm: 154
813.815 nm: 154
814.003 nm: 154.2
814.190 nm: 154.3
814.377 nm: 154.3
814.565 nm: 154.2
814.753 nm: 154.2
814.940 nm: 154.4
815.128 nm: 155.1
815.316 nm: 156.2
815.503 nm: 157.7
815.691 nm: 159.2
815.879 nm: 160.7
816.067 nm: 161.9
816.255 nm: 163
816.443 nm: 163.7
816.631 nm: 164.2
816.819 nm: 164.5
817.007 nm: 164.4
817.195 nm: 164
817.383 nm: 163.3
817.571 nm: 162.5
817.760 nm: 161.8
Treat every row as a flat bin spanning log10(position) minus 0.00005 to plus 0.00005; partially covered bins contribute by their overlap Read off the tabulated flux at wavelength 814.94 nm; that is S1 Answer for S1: 154.4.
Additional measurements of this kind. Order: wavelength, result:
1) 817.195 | 164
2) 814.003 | 154.2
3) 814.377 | 154.3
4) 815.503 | 157.7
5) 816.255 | 163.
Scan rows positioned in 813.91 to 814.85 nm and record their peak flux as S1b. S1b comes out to 154.3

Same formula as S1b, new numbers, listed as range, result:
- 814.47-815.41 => 156.2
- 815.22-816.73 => 164.2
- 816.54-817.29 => 164.5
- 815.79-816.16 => 161.9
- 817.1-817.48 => 164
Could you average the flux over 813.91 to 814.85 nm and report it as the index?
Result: 154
